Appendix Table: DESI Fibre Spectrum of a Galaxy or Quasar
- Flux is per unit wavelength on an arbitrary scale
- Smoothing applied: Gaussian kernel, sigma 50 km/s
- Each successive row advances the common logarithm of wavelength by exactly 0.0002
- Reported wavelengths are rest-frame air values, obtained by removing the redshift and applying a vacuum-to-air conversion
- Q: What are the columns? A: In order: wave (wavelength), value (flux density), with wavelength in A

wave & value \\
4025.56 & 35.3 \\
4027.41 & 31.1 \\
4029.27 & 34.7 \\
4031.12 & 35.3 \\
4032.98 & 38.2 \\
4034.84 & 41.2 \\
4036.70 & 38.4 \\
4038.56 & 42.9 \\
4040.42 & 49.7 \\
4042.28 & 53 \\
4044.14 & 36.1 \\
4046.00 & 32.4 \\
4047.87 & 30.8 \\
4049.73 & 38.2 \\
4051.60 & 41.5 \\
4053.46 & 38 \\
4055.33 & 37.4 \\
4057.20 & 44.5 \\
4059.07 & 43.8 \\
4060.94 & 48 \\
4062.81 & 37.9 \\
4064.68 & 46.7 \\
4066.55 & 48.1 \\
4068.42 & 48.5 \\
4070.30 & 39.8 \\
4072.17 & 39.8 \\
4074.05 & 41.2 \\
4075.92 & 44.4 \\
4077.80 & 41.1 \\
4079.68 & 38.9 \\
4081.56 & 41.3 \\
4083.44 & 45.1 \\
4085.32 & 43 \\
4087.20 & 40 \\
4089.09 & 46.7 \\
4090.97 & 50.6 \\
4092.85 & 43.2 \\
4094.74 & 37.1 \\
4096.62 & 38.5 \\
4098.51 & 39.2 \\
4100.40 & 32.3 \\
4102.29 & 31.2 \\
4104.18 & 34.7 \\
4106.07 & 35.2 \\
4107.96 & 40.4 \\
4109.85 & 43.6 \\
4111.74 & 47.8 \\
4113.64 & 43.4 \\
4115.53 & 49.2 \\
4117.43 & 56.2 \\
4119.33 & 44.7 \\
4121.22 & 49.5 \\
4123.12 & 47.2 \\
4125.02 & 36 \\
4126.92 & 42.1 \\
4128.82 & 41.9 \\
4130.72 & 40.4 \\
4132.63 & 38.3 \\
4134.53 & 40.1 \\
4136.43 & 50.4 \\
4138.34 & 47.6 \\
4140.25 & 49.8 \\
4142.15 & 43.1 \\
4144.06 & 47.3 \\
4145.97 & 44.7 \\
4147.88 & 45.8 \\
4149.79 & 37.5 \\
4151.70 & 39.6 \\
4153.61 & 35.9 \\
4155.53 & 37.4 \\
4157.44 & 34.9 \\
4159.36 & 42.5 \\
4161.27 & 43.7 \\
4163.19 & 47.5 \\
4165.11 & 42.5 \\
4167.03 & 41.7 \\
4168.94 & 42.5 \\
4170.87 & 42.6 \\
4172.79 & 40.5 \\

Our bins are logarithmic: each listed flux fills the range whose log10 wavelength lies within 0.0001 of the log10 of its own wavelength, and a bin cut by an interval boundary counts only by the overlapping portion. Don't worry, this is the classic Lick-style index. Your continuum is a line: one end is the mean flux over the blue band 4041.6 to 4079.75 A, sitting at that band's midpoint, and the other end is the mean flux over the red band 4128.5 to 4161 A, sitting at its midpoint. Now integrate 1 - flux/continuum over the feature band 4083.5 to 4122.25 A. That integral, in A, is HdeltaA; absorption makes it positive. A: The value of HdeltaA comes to -0.5 A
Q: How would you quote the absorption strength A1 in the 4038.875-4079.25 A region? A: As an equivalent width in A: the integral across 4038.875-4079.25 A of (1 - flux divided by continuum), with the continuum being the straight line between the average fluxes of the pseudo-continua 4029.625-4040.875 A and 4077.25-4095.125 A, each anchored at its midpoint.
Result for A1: -0.4 A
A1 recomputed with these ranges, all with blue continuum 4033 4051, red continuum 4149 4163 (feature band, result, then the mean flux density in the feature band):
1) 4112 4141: -4.1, 45.1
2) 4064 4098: -2.6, 42.9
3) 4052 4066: -0.8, 42.5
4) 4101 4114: 0.2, 39.1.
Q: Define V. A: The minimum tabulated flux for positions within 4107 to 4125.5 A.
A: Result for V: 36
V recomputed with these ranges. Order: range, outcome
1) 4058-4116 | 31.2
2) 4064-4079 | 39.8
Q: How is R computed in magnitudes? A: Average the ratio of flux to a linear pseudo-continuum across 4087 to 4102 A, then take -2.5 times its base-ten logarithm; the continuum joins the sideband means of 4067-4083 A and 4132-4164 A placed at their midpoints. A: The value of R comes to 0.046 mag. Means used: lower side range 42.2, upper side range 42.7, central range 40.6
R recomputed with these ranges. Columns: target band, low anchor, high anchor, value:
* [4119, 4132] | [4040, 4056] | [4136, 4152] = 0.03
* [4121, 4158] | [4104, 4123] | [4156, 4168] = 0.02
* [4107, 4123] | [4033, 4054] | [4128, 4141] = -0.09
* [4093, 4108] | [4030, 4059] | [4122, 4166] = 0.14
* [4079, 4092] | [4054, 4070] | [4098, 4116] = -0.05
